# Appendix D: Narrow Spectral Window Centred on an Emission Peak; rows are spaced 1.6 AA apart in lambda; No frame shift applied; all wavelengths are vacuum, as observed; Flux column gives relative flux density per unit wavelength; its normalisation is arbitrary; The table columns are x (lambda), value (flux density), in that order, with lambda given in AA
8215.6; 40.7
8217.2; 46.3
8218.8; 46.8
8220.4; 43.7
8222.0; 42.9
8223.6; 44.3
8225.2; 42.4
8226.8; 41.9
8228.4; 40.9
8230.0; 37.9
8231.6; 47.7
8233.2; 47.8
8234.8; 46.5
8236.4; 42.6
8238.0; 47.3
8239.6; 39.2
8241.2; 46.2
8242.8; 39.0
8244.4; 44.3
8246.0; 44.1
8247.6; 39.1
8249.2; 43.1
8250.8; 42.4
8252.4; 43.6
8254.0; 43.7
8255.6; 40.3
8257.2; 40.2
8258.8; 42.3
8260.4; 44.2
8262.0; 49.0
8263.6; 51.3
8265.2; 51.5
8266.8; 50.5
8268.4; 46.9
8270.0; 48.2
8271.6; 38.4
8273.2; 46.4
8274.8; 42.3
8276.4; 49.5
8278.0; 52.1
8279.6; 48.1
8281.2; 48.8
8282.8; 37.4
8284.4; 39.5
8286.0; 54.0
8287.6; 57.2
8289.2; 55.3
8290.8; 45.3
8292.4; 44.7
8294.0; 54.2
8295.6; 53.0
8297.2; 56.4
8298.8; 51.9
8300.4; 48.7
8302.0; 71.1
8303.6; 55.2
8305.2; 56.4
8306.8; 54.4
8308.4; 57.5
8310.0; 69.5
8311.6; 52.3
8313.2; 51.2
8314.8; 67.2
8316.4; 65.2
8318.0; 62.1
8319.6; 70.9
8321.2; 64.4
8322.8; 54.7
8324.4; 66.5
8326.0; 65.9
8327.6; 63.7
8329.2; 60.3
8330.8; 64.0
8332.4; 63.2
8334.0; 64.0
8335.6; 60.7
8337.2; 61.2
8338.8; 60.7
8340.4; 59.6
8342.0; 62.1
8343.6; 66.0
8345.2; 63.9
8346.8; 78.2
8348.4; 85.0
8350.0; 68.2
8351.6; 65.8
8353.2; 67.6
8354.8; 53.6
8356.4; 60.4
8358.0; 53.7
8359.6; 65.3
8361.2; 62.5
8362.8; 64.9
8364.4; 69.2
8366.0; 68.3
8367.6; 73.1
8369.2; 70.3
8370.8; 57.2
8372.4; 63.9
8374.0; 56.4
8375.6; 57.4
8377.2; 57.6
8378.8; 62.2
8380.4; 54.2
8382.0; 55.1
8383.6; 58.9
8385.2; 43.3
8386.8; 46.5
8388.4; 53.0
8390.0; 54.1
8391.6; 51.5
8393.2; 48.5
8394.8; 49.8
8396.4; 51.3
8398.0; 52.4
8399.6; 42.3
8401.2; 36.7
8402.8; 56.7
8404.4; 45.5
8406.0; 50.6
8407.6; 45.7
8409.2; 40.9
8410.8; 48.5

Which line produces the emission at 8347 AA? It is Mg II 2798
